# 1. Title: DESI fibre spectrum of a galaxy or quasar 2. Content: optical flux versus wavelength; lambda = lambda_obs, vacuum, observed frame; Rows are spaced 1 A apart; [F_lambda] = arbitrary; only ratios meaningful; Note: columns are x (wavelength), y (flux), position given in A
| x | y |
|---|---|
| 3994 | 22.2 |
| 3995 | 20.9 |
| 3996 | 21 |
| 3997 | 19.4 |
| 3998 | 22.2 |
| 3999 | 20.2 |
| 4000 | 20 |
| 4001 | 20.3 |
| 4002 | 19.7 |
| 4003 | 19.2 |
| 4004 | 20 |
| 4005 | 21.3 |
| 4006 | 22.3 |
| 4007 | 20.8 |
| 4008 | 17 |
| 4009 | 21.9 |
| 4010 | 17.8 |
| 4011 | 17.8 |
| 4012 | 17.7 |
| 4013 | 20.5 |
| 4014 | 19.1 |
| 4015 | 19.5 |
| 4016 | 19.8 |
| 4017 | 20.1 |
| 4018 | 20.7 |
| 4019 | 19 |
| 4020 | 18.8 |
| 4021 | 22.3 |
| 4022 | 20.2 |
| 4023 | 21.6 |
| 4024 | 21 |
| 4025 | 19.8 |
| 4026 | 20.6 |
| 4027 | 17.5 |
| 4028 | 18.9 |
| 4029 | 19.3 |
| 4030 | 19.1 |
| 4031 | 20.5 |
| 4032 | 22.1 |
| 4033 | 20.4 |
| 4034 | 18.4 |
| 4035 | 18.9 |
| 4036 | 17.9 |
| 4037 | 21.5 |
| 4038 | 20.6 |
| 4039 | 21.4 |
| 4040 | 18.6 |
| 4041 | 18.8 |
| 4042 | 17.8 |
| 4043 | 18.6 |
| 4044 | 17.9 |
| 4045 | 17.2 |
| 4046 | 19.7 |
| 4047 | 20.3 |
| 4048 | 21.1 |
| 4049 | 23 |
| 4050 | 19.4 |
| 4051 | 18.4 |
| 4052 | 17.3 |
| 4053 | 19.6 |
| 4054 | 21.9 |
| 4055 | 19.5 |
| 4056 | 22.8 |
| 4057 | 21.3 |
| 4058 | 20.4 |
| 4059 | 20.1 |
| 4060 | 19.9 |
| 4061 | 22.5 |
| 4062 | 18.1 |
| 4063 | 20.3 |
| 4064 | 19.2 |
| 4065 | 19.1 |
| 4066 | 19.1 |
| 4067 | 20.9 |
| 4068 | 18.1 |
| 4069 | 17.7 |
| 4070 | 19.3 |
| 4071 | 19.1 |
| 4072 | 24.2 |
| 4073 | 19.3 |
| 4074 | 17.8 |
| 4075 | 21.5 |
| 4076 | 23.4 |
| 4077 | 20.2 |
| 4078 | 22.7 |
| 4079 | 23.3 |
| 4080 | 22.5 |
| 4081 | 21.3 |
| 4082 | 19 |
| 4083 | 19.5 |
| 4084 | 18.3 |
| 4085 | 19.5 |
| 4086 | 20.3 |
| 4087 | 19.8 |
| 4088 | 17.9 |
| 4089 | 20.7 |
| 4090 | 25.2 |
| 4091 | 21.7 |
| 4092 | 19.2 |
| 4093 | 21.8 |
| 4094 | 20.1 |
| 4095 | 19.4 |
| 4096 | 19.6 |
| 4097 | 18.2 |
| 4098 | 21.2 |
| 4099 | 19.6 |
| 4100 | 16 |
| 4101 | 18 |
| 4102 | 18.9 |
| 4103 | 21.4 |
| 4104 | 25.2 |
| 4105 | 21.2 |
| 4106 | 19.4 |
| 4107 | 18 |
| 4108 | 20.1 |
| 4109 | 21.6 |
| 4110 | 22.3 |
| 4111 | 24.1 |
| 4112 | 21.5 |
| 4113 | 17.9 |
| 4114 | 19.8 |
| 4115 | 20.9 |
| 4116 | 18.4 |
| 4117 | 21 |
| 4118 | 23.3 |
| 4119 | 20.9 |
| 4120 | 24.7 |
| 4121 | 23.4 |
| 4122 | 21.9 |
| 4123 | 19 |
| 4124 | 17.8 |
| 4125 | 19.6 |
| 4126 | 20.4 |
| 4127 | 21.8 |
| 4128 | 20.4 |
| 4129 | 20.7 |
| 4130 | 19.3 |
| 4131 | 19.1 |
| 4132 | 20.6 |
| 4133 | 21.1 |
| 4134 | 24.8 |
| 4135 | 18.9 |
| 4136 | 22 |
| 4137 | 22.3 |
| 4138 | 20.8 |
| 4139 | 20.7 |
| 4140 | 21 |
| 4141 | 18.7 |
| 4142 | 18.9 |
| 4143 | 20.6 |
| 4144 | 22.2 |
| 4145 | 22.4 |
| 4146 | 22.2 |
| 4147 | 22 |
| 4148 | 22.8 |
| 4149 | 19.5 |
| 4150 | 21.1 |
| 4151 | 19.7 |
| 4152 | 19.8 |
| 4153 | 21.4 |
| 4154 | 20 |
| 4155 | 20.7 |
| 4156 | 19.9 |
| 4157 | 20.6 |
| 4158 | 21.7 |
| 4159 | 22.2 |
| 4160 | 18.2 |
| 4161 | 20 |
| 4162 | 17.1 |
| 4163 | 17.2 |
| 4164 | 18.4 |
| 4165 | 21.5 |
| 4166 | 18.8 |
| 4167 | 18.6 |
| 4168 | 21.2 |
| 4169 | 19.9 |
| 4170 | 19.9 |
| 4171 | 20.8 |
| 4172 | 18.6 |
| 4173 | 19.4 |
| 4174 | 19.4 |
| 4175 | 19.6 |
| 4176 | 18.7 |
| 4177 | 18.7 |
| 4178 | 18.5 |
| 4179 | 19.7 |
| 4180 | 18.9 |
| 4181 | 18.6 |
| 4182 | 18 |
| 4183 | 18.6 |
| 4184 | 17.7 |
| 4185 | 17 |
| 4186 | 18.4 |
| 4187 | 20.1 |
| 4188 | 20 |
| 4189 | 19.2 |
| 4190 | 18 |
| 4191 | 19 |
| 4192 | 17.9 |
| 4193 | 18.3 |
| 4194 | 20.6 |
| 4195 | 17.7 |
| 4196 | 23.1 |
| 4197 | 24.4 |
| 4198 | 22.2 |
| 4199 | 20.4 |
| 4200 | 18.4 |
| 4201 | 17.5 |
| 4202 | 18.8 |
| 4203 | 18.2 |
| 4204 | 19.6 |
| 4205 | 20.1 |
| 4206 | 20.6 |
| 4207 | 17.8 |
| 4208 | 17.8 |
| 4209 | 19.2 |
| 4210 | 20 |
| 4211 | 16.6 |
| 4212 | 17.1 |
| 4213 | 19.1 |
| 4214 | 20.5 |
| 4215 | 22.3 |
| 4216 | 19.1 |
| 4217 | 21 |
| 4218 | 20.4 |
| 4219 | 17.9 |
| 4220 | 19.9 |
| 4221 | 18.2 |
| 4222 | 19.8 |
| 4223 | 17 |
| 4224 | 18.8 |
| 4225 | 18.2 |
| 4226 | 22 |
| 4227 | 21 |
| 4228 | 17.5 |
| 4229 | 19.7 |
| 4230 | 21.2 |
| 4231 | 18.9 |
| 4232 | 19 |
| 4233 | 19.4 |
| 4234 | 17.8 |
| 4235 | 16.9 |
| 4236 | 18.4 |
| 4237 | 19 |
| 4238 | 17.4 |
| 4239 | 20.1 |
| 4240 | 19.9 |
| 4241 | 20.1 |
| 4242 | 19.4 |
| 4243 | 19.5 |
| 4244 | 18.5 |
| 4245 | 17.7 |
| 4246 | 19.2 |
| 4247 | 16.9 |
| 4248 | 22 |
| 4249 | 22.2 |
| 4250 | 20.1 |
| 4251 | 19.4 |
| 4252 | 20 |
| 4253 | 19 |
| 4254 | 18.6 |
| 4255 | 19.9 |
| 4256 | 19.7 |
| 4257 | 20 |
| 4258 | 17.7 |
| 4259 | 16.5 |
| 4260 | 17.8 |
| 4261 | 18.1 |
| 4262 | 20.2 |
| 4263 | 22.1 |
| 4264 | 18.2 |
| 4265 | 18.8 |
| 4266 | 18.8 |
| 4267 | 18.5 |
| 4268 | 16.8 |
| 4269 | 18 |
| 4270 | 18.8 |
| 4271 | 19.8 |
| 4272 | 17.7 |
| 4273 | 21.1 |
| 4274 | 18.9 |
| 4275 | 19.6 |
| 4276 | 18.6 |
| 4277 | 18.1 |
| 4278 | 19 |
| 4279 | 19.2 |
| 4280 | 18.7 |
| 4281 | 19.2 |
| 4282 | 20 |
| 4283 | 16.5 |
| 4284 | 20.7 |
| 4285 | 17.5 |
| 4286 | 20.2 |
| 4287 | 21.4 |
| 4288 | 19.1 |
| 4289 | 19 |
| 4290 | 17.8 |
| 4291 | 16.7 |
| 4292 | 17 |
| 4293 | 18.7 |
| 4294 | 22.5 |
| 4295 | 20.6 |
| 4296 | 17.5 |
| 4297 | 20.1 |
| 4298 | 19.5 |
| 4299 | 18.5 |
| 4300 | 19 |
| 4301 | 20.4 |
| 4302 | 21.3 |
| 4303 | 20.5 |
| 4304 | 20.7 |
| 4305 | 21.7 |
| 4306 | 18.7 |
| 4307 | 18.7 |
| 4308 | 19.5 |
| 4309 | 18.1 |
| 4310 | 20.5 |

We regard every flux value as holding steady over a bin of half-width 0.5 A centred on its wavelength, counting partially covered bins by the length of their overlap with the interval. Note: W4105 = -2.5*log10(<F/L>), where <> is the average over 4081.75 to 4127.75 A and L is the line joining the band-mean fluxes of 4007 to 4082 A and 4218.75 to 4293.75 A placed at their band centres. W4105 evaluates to -0.04 mag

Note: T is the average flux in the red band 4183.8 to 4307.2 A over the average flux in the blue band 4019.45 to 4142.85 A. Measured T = 0.9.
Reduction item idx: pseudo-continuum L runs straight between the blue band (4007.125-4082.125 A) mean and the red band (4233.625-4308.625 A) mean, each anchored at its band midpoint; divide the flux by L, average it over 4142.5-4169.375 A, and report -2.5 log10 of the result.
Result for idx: -0.04 mag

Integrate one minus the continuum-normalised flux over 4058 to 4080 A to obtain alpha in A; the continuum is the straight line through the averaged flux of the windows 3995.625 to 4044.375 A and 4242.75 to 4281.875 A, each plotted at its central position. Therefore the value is -0.8 A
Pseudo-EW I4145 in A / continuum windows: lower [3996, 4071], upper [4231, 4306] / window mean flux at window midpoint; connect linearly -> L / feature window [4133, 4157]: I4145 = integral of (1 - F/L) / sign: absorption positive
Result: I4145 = -1.8 A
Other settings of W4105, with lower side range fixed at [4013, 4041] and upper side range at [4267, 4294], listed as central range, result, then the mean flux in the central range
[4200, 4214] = 0.025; 18.7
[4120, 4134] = -0.066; 20.7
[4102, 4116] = -0.070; 20.9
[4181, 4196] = 0.027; 18.8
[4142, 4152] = -0.096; 21.2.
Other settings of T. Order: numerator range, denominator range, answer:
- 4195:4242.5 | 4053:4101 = 0.96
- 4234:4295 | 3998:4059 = 0.96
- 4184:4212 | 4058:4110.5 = 0.95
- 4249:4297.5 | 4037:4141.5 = 0.94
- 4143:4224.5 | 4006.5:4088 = 0.98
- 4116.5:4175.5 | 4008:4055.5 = 1.05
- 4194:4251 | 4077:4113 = 0.95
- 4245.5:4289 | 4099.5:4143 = 0.93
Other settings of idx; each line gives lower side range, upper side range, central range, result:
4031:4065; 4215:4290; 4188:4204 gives -0.01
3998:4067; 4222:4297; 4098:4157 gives -0.07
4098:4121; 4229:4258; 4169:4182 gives 0.04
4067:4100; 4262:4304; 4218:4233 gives 0.01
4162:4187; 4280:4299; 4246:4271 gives 0.00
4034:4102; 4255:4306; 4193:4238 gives 0.00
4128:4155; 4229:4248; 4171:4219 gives 0.03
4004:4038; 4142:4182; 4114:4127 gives -0.05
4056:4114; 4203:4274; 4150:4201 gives 0.01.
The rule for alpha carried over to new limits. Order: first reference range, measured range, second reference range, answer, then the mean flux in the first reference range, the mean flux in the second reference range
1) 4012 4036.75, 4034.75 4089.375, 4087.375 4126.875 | 0.47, 19.8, 20.6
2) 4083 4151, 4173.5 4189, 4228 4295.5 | 0.88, 20.6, 19.1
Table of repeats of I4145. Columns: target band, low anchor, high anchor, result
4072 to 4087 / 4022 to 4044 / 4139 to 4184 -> -0.7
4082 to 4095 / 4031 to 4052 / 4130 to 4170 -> -0.2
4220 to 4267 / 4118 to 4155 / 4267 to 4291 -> 0.6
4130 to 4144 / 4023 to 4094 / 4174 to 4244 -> -0.8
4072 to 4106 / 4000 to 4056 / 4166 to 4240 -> -1.5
